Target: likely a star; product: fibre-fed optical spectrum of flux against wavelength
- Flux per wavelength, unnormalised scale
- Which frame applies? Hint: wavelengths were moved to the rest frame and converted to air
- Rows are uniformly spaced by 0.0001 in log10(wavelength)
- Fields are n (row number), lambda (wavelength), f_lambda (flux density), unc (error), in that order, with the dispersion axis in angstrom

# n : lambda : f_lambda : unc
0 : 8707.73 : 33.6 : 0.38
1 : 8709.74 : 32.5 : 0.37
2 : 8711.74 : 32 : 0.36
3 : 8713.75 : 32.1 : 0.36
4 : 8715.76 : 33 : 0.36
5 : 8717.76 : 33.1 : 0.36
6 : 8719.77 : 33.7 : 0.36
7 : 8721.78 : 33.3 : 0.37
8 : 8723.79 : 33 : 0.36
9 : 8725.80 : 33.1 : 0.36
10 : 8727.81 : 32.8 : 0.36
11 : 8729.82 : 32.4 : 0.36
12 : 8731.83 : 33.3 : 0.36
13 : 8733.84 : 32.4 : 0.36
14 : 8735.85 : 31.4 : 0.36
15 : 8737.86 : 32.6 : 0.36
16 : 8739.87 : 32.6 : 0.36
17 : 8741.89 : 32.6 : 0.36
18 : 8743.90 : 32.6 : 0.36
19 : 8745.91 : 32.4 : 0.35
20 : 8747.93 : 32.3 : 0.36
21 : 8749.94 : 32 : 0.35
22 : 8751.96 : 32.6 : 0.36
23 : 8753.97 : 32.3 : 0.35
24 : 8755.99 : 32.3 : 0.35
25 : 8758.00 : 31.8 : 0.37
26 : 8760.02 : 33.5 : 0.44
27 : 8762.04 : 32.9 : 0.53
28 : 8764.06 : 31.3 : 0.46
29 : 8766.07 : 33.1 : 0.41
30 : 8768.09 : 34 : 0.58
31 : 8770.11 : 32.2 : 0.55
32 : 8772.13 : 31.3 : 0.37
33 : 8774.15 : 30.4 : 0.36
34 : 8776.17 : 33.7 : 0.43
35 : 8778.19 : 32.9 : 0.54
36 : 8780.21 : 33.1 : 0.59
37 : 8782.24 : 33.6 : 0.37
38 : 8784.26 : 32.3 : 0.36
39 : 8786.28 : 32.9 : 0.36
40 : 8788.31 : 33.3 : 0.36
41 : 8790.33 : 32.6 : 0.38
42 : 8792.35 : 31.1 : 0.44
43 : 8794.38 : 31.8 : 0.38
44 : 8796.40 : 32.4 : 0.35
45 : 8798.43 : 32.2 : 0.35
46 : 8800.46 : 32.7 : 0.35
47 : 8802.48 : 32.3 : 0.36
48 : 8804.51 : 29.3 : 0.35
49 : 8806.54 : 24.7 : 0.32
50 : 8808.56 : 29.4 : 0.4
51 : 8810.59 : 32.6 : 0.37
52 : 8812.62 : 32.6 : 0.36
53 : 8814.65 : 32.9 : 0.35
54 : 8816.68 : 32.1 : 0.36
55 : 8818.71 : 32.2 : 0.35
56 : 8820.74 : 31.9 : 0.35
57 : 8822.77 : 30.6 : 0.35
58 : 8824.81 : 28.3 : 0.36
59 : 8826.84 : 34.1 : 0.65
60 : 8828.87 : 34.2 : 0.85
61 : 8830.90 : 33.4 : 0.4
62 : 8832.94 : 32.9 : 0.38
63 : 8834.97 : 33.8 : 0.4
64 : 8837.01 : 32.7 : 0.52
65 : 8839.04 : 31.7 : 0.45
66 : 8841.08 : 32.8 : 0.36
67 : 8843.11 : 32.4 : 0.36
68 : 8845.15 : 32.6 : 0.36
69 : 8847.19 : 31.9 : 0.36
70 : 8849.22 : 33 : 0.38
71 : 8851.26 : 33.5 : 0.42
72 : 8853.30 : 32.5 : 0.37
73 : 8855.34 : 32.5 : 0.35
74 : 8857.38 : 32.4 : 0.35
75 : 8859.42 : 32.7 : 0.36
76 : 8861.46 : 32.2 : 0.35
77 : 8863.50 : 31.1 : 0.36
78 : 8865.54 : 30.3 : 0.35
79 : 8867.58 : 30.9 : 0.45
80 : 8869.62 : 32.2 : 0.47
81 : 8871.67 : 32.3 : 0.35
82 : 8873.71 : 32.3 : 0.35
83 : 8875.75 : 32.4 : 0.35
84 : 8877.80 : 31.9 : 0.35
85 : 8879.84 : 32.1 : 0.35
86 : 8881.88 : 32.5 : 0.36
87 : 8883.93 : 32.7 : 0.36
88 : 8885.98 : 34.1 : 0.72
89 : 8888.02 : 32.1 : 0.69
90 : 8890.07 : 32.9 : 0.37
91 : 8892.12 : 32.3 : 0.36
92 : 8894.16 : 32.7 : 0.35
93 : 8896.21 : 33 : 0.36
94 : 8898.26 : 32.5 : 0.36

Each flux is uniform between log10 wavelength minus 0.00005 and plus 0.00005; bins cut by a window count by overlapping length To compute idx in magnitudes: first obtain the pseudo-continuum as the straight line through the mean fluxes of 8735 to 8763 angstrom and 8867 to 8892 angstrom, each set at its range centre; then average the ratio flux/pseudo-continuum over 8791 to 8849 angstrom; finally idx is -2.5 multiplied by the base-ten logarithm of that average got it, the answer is 0.02 mag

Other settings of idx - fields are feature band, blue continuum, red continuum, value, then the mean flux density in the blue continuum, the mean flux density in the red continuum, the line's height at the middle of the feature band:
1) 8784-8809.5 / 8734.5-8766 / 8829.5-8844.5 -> 0.05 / 32.4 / 32.8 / 32.6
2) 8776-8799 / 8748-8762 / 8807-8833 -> -0.01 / 32.4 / 31.9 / 32.2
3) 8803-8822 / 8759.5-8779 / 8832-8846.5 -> 0.06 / 32.5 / 32.7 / 32.6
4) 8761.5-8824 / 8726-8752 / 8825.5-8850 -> 0.03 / 32.5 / 32.9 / 32.7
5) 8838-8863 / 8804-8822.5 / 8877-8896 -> -0.02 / 30.9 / 32.6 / 31.8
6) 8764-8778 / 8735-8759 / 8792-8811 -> -0.03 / 32.3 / 30.8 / 31.6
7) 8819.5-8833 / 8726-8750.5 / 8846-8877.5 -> 0.00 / 32.5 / 32.1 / 32.2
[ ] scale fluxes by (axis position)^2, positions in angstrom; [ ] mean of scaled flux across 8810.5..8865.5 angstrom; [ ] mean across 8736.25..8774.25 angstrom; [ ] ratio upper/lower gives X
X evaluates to 1.02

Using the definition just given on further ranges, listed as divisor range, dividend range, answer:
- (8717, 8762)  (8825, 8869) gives 1.02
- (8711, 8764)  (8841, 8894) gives 1.02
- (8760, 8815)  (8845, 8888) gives 1.03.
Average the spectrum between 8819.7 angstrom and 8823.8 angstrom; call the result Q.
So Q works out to 31.2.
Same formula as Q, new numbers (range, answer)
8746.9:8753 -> 32.3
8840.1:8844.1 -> 32.6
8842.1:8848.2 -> 32.3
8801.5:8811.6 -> 29.7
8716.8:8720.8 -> 33.4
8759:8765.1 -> 32.6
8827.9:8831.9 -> 33.8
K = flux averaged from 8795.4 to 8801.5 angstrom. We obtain 32.4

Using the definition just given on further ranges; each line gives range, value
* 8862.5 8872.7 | 31.4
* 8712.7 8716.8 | 32.5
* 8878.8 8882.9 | 32.4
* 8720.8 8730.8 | 32.9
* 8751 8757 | 32.4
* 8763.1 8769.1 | 32.8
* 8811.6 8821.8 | 32.3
